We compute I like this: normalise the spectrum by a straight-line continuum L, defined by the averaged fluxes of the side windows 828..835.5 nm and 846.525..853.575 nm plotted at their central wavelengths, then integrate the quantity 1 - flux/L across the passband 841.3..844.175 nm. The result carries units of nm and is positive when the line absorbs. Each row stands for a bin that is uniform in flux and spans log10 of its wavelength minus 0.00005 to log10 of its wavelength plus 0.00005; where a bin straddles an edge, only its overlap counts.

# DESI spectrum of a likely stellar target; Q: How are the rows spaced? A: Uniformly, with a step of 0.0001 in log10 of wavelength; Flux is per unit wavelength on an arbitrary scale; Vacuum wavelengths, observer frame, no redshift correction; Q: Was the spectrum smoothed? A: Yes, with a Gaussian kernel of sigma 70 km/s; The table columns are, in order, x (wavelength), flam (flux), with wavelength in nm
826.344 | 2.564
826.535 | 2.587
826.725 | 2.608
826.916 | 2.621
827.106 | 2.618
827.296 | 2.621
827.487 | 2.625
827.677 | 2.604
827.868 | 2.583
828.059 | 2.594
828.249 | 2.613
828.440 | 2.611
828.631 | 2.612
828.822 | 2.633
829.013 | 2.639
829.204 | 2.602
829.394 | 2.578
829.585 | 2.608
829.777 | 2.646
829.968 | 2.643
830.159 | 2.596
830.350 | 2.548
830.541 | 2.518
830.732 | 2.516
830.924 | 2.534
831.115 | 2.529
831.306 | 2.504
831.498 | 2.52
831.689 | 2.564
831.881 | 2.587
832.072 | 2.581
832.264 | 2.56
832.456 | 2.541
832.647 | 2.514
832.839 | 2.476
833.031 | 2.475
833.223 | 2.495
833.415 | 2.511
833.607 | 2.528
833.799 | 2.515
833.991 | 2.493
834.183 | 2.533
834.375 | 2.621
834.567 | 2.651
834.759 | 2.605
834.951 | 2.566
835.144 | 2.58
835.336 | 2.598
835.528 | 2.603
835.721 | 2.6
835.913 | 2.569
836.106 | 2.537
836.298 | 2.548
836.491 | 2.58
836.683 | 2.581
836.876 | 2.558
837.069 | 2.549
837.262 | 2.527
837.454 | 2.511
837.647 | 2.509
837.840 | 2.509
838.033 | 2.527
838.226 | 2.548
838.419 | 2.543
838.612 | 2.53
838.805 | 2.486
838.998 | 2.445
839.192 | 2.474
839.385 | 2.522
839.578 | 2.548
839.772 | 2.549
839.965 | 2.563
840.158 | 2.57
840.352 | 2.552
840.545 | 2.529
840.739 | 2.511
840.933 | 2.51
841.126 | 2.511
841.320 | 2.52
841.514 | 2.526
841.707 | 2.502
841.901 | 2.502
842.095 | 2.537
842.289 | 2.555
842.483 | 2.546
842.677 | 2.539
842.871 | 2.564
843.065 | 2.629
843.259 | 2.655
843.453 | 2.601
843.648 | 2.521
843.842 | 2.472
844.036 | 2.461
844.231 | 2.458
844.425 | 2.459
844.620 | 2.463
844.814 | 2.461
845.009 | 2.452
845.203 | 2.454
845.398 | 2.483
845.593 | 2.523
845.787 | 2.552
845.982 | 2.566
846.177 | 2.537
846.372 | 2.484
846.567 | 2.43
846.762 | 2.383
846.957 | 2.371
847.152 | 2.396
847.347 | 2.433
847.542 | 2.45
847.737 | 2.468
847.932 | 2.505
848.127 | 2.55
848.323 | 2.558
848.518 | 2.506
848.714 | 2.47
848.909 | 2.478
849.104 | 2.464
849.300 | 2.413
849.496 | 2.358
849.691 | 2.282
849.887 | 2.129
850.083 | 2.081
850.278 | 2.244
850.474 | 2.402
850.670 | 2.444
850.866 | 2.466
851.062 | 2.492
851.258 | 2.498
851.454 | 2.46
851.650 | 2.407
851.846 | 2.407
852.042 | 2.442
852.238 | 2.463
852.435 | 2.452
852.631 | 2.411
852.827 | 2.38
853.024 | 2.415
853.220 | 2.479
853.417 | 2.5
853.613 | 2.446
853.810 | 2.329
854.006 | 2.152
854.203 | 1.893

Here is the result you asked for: -0.07 nm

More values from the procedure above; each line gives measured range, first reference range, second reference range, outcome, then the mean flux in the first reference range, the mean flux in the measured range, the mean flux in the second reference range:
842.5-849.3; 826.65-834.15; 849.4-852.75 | -0.19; 2.57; 2.49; 2.38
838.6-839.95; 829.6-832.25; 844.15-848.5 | 0.00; 2.56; 2.51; 2.48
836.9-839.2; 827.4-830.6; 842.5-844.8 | 0.04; 2.6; 2.52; 2.53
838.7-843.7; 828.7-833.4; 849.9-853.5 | -0.11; 2.56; 2.54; 2.41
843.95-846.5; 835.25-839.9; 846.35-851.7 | -0.03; 2.54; 2.49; 2.41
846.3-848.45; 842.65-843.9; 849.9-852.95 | 0.02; 2.57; 2.46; 2.4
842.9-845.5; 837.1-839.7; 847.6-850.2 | -0.06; 2.51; 2.51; 2.4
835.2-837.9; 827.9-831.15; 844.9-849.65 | -0.02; 2.59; 2.56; 2.47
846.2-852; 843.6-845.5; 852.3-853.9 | 0.07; 2.47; 2.42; 2.43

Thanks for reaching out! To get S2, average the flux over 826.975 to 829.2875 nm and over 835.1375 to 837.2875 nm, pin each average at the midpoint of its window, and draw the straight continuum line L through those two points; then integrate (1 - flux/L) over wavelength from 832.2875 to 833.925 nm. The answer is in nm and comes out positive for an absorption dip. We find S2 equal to 0.049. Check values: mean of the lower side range 2.61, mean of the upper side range 2.57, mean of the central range 2.51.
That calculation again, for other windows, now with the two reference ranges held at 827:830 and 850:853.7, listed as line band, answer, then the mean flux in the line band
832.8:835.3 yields 0.021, 2.54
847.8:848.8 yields -0.028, 2.52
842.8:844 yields -0.039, 2.57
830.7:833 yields 0.046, 2.53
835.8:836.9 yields -0.007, 2.56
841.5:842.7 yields -0.014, 2.53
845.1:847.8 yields -0.004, 2.47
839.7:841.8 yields -0.017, 2.53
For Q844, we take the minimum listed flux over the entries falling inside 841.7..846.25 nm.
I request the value 2.452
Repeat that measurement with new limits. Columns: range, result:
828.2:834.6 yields 2.475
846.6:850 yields 2.129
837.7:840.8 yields 2.445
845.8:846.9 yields 2.383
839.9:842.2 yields 2.502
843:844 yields 2.472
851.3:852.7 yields 2.407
